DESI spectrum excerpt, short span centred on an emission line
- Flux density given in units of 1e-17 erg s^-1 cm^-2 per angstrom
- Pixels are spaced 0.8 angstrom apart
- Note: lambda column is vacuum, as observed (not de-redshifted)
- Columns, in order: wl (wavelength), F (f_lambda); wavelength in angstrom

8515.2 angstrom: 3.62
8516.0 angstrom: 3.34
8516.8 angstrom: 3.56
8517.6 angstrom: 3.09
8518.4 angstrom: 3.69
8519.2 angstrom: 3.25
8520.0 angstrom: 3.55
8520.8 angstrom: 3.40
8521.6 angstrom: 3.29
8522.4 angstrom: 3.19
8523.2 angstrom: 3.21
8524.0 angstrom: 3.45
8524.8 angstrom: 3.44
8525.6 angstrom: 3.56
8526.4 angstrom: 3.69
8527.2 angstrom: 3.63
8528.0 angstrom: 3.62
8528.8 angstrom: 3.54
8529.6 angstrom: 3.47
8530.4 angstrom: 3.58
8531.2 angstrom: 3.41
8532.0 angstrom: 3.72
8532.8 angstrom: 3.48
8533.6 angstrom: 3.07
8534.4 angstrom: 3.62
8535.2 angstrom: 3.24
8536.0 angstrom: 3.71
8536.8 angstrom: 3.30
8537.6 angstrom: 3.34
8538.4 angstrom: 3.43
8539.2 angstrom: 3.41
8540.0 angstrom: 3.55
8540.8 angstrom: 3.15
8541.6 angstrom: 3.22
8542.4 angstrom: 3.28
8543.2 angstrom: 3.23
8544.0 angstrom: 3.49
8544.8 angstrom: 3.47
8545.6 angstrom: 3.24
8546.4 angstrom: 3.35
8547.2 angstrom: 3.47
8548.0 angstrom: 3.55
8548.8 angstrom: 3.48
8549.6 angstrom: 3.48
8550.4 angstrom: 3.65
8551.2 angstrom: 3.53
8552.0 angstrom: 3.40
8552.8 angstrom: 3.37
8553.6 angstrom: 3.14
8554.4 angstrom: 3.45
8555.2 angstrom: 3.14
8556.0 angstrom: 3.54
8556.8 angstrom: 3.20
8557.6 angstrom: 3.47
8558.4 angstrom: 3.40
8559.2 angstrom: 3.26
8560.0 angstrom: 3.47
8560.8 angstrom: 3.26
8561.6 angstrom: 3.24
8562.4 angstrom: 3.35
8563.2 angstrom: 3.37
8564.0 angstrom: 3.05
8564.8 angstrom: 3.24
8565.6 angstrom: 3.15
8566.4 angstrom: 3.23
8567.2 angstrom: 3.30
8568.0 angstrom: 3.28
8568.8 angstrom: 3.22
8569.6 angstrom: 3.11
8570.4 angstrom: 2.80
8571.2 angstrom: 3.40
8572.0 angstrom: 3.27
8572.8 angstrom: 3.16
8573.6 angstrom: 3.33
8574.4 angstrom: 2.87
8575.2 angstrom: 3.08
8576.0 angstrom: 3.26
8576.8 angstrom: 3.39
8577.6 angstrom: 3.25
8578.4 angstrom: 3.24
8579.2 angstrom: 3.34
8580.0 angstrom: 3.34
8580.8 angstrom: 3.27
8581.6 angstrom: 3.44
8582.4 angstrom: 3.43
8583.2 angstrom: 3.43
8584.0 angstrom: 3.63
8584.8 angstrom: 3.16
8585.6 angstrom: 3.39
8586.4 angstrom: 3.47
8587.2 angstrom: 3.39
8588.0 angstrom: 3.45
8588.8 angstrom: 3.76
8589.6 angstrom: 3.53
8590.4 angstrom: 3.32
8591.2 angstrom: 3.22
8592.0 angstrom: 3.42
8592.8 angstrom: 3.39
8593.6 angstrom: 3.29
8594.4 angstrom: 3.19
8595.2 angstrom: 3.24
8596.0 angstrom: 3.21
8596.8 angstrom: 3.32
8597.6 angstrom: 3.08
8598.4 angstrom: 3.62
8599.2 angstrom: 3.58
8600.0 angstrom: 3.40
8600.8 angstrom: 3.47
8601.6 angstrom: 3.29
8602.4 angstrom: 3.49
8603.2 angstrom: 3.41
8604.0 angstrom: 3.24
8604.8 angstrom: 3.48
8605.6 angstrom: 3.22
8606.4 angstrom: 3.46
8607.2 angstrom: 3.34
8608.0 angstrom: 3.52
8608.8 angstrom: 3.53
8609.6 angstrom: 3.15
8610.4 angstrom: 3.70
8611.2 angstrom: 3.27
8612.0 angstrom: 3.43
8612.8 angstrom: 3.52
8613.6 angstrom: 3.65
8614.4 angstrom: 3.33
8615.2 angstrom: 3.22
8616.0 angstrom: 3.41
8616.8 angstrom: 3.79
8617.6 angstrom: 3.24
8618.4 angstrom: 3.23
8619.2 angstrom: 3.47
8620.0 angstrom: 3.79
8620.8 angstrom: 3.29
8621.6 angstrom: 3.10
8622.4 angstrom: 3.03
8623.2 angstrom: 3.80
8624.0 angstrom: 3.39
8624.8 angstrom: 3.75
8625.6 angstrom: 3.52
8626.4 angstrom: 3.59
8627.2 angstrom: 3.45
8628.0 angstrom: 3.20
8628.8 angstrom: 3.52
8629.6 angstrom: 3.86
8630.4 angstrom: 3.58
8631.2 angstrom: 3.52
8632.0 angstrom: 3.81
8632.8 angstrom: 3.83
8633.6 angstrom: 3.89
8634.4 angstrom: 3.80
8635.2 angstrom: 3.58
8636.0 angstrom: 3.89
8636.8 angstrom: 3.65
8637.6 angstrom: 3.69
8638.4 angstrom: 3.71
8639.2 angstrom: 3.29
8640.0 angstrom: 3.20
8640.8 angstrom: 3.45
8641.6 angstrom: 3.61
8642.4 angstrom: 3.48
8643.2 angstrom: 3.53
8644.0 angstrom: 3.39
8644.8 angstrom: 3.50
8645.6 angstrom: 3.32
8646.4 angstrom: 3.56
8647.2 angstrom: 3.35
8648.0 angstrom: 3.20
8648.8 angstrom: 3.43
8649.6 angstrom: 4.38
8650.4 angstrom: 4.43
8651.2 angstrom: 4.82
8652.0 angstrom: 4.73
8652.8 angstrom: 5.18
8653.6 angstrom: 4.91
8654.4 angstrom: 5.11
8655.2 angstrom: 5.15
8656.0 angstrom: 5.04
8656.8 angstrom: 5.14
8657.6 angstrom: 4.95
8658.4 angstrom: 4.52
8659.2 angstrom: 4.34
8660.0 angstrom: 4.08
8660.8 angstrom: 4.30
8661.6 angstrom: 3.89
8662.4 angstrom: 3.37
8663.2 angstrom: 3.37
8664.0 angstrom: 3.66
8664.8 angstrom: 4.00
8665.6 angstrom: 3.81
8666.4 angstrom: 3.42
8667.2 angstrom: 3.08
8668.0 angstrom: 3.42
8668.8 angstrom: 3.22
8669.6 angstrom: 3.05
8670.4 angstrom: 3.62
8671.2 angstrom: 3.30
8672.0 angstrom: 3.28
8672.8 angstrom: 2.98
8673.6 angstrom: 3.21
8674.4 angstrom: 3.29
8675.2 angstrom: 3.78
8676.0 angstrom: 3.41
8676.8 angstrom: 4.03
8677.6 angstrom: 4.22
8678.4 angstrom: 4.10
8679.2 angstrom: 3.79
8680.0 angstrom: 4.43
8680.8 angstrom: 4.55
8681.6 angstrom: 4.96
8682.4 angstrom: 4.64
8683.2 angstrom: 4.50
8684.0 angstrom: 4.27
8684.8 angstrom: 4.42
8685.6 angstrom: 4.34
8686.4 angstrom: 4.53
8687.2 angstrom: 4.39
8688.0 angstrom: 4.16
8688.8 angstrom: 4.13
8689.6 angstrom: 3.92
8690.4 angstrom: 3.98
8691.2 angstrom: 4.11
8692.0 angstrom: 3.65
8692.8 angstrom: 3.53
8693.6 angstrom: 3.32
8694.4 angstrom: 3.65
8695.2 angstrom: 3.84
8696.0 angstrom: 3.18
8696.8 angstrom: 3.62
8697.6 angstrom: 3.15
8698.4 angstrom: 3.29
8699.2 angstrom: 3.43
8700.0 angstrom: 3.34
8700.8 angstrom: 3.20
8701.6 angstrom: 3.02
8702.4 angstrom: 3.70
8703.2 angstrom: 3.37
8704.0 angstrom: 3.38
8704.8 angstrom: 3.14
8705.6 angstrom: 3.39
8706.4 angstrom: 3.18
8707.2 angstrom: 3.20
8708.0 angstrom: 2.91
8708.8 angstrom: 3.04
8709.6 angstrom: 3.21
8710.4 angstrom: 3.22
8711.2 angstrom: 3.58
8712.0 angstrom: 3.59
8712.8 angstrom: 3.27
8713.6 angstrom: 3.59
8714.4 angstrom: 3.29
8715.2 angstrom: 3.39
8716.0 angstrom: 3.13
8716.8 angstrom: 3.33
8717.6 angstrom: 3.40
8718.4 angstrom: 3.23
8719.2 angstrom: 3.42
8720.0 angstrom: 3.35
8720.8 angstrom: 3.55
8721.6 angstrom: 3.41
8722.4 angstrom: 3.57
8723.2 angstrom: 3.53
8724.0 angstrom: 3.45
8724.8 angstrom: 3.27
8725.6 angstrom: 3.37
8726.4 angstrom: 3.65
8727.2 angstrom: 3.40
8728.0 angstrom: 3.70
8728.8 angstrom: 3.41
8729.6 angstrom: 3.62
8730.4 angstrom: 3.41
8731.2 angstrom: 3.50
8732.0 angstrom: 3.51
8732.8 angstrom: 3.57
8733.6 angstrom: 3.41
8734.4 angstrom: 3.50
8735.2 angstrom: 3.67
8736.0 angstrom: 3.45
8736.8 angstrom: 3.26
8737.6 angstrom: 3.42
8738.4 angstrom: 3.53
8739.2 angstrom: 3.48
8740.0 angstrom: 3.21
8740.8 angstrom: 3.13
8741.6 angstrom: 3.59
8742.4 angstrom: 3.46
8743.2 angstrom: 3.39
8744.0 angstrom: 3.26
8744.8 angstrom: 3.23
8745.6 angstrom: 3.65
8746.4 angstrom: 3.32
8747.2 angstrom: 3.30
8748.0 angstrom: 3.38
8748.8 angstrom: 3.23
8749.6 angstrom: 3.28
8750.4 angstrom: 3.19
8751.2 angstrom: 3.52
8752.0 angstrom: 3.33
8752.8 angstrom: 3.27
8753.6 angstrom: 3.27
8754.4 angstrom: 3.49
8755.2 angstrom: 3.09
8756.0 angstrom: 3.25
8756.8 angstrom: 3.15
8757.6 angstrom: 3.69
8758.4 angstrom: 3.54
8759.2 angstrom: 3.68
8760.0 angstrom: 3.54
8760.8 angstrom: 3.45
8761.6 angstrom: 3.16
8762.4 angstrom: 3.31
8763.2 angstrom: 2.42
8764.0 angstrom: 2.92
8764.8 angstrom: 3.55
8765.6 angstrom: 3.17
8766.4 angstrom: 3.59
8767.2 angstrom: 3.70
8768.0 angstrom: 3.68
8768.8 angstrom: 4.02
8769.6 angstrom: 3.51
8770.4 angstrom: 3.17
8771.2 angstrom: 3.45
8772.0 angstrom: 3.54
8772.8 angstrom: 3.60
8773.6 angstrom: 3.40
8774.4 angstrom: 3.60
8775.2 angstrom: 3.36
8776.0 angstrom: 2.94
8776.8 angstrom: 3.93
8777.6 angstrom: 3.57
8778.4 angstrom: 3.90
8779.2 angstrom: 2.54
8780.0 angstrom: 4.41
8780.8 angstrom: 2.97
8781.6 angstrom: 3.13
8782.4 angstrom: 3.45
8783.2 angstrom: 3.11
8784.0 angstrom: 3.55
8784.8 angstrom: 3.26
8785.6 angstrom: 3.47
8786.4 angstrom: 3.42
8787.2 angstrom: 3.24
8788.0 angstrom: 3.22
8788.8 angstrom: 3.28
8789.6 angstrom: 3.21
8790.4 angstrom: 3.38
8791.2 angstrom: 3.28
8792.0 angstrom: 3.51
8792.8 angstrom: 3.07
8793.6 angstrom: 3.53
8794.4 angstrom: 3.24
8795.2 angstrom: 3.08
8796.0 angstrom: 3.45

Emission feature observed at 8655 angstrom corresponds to H-alpha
